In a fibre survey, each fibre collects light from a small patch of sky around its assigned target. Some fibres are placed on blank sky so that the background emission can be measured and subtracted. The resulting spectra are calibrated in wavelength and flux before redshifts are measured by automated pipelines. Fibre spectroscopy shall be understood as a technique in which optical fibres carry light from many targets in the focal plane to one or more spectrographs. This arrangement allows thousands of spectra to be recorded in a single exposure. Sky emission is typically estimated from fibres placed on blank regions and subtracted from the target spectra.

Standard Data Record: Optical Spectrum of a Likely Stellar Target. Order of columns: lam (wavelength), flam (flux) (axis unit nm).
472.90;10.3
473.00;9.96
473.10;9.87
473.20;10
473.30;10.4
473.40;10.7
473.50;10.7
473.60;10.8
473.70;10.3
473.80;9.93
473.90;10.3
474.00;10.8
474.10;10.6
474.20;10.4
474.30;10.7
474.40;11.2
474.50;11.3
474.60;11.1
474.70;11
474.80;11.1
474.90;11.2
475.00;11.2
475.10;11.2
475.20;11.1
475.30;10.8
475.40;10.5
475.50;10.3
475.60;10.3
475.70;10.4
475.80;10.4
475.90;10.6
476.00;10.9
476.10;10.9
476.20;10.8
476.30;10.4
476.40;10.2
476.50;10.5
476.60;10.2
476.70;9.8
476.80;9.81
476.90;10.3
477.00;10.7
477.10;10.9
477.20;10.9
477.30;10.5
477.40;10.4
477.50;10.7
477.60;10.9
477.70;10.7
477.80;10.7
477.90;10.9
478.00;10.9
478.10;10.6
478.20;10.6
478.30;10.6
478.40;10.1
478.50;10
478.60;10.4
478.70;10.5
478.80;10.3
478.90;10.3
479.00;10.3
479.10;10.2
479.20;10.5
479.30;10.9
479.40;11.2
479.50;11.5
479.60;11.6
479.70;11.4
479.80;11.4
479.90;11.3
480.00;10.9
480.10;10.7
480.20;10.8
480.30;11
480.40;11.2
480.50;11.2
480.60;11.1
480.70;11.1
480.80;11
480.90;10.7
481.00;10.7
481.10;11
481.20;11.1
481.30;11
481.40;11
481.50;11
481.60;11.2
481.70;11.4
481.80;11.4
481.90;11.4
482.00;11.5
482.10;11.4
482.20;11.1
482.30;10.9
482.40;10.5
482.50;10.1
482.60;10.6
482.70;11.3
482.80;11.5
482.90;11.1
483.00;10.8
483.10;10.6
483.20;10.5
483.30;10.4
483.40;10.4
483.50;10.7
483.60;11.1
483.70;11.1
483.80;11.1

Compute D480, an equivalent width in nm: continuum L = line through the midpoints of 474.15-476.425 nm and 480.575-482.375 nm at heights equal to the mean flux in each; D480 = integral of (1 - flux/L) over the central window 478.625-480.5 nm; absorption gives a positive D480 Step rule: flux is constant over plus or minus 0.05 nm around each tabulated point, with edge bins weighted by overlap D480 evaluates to 0.02 nm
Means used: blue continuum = 10.8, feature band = 10.9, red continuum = 11.1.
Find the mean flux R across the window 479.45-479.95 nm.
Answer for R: 11.4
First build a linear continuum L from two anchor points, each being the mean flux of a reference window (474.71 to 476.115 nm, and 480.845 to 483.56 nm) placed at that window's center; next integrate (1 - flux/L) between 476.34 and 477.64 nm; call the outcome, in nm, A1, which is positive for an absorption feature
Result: 0.05 nm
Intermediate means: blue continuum 10.8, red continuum 10.9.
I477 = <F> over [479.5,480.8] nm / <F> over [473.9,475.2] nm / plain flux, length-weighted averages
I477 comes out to 1.02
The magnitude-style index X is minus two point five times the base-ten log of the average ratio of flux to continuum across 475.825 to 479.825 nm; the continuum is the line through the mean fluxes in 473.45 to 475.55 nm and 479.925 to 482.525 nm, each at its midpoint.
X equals 0.03 mag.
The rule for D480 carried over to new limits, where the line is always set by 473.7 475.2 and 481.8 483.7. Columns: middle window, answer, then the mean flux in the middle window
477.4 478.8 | 0.04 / 10.6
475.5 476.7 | 0.04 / 10.5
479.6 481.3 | -0.03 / 11.1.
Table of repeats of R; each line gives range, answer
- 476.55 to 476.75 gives 10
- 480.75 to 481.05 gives 10.8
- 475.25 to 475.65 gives 10.5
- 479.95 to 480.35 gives 10.9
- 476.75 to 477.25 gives 10.5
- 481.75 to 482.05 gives 11.4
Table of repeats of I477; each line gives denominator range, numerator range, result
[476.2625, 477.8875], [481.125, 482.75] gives 1.05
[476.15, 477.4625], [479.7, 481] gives 1.06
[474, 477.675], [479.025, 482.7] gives 1.03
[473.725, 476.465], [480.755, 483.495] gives 1.02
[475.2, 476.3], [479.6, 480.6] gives 1.05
